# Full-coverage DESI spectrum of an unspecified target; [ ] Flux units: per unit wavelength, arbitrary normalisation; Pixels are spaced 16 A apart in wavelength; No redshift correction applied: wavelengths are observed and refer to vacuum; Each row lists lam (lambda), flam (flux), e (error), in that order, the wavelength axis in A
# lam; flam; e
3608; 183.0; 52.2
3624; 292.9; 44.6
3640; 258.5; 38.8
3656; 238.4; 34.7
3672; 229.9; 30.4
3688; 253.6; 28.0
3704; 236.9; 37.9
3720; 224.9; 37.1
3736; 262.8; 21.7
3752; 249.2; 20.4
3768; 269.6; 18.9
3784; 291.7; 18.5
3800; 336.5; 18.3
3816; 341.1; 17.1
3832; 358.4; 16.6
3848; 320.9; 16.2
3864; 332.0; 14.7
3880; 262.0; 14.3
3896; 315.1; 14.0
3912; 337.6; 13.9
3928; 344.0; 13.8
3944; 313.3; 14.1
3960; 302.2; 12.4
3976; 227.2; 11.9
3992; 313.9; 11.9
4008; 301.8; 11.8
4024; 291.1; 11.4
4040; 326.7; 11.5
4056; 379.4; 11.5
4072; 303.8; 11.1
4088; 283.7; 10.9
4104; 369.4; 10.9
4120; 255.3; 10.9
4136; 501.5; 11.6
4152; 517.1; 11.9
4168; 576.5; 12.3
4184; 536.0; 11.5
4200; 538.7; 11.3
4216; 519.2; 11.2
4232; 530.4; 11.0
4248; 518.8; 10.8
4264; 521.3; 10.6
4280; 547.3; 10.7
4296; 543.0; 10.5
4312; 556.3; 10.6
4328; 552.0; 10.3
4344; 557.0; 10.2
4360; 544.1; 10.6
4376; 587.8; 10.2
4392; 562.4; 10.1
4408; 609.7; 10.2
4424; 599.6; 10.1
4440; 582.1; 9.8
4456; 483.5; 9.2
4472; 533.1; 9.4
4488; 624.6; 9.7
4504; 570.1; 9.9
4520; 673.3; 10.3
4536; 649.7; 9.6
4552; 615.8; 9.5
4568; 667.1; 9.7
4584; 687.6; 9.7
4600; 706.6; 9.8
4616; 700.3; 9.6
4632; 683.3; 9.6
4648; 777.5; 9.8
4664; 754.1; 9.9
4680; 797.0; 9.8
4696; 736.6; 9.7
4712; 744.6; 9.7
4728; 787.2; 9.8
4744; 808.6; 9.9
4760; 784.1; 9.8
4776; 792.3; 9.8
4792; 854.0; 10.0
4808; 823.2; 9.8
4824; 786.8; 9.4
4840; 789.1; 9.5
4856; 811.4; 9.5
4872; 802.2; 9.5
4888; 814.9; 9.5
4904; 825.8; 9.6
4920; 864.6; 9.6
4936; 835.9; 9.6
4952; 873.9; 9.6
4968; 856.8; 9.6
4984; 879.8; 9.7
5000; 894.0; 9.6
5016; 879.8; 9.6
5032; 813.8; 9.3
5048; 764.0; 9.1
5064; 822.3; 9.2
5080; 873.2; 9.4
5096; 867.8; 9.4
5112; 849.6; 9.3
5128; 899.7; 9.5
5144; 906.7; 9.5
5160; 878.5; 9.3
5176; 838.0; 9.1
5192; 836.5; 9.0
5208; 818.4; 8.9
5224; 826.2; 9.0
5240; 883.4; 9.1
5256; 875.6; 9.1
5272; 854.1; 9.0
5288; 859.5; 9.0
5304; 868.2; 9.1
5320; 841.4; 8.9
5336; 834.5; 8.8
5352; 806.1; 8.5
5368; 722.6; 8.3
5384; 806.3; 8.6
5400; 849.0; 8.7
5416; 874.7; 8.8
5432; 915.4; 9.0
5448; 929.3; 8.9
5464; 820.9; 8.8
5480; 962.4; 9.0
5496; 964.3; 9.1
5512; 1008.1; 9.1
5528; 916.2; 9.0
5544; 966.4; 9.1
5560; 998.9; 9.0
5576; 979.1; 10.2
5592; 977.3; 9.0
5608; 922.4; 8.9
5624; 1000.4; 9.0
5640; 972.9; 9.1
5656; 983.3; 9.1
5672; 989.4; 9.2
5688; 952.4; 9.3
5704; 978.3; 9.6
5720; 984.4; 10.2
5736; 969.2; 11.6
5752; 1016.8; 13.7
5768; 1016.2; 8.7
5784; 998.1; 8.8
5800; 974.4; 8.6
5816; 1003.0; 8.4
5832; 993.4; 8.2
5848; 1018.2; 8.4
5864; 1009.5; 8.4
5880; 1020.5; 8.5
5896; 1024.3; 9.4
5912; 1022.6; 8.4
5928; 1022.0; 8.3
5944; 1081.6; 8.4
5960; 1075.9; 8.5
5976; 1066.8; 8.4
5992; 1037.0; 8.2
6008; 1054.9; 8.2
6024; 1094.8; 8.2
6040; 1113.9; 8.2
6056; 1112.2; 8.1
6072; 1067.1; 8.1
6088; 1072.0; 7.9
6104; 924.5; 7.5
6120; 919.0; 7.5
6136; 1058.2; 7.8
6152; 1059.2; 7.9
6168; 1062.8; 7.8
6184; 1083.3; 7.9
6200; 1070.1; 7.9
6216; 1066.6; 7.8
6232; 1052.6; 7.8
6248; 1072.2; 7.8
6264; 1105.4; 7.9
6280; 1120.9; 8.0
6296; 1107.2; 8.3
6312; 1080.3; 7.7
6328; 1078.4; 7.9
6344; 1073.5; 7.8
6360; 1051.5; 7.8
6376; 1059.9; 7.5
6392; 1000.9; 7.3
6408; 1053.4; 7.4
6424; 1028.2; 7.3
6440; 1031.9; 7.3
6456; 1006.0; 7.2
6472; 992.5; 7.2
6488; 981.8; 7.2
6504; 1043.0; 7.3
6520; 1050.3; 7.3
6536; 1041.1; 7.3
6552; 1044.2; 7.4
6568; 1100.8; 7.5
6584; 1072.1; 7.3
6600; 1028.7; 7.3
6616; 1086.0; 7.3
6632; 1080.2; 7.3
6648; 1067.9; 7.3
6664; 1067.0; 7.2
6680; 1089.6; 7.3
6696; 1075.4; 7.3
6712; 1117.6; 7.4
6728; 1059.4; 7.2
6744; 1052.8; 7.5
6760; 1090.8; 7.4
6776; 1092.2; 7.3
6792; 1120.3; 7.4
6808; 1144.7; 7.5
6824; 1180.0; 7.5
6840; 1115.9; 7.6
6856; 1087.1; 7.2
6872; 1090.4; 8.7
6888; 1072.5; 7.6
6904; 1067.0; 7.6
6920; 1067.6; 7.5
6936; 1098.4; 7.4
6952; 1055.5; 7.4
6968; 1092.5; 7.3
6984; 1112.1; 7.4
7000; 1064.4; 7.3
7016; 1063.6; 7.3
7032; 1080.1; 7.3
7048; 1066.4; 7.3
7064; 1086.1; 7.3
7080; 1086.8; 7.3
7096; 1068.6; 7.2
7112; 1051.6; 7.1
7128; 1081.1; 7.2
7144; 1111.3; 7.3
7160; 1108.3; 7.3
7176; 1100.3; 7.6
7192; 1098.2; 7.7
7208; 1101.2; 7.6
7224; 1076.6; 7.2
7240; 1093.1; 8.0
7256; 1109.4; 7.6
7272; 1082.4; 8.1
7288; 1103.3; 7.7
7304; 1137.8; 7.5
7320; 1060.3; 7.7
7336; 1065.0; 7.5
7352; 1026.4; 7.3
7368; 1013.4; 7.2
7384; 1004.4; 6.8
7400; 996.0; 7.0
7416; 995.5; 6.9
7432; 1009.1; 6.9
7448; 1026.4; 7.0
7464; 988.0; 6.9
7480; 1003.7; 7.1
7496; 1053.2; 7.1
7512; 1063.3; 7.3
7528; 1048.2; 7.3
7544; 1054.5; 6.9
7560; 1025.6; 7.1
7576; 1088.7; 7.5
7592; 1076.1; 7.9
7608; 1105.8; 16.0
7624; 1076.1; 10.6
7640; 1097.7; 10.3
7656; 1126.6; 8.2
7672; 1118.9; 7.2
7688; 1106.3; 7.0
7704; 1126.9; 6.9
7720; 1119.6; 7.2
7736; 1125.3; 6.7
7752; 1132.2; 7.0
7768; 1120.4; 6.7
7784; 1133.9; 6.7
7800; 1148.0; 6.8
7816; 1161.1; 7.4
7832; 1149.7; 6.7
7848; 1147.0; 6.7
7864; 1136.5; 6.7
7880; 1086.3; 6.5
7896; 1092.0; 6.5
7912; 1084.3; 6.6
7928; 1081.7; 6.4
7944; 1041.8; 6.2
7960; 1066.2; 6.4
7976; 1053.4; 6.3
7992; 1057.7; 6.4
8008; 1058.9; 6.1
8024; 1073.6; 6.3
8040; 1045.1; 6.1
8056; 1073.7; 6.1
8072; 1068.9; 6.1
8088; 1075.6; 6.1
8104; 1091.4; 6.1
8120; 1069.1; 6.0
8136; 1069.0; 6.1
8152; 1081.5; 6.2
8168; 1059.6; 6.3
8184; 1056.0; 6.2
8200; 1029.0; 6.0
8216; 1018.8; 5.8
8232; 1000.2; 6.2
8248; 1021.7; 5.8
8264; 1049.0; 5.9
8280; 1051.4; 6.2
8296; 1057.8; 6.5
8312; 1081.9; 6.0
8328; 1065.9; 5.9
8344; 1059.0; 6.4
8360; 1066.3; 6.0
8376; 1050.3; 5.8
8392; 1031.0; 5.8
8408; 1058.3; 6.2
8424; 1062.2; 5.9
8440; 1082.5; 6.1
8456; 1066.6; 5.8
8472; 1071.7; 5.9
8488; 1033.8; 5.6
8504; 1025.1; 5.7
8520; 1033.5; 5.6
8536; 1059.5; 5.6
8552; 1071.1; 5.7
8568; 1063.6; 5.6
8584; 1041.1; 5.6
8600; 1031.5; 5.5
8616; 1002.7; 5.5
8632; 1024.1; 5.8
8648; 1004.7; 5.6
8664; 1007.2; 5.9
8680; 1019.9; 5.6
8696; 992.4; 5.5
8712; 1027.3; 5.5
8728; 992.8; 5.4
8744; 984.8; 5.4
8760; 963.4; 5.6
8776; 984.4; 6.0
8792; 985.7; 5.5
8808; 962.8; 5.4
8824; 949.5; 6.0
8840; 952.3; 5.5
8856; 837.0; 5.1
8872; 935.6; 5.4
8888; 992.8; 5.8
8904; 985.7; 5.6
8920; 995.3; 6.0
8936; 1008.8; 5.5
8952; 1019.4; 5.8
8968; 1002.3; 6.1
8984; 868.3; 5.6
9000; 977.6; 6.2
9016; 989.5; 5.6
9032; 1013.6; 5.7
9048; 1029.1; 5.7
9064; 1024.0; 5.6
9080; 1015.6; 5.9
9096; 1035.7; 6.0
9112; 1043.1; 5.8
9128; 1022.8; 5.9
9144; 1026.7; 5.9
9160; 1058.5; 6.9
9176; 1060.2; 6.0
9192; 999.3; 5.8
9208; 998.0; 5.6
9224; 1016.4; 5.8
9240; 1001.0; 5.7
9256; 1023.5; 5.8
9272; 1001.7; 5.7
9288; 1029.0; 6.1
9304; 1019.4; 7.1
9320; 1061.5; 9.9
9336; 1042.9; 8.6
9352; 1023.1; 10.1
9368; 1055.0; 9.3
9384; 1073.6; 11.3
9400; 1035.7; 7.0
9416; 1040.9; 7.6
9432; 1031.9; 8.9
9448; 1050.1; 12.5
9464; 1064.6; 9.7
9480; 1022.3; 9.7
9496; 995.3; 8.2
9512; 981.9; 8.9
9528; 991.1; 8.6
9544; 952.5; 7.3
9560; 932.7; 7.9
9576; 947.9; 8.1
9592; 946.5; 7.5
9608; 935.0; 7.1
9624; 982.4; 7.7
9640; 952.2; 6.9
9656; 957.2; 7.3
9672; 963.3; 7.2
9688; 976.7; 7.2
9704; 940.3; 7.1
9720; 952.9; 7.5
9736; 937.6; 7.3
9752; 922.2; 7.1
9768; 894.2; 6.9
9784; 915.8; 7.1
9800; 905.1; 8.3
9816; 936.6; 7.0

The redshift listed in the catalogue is 0.037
